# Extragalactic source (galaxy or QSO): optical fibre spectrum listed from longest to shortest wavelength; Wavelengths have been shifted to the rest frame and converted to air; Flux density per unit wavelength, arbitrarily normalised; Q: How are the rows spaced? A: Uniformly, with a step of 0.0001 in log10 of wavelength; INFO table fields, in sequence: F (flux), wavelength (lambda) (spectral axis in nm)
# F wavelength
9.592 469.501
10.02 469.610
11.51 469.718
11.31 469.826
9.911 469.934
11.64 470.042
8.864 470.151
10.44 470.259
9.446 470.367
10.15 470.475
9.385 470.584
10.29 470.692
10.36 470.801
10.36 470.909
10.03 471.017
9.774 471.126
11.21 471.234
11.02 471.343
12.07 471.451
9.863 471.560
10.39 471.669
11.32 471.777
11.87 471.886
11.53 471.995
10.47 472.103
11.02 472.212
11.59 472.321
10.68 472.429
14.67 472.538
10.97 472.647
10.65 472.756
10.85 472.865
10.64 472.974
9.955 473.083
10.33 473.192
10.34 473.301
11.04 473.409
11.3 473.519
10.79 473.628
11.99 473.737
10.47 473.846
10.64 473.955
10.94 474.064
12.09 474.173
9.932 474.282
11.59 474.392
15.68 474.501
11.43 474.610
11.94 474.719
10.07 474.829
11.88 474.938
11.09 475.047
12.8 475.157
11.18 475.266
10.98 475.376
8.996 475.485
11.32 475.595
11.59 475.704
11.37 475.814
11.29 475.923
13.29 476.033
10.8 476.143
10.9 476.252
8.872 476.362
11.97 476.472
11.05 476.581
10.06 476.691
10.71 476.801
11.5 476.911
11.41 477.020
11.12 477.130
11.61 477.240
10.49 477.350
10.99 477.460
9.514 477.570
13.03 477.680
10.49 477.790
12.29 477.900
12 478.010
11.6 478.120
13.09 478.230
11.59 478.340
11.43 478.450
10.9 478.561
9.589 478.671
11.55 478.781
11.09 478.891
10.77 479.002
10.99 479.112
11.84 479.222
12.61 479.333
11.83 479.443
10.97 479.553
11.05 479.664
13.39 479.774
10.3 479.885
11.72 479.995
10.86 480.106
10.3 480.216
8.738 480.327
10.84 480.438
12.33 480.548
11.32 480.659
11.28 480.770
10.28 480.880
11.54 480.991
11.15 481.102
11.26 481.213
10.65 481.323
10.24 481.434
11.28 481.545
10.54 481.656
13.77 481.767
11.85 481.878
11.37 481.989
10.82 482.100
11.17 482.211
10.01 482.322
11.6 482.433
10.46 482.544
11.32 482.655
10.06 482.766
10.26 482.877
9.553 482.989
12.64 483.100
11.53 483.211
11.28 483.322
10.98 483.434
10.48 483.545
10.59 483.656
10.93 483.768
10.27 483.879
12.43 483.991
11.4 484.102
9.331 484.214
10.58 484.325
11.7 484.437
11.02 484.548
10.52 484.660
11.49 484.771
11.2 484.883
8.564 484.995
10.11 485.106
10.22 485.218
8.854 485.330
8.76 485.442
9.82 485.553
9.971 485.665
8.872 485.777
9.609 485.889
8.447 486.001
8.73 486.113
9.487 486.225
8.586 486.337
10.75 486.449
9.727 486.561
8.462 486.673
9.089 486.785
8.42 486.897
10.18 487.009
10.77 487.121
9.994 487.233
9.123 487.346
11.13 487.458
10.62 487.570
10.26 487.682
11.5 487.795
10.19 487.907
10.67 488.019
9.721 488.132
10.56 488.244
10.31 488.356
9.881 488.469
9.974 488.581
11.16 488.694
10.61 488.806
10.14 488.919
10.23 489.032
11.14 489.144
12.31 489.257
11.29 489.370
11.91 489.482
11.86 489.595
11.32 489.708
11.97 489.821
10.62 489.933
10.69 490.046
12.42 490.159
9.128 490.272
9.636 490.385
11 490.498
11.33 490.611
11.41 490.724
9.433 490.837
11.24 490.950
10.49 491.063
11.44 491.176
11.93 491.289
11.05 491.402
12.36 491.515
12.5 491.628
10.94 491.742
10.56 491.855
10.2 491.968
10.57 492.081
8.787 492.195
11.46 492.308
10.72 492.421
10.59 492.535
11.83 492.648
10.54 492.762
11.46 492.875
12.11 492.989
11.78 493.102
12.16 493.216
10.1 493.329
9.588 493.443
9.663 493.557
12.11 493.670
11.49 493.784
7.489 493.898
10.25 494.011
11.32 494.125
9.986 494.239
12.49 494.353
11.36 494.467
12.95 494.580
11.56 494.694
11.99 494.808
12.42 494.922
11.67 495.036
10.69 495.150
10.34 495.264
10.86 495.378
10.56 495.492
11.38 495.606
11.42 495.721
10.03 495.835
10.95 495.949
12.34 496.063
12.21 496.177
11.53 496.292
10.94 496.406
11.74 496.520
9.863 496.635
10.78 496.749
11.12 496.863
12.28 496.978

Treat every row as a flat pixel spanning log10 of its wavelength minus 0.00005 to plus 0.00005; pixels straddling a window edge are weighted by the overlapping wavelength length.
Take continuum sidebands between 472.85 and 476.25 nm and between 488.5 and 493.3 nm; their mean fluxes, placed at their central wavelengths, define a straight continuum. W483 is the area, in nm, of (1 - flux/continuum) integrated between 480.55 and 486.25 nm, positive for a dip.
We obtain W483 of 0.26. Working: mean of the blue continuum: 11.2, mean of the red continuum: 11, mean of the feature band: 10.6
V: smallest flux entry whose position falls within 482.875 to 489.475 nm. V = 8.42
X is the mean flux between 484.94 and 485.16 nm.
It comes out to 9.36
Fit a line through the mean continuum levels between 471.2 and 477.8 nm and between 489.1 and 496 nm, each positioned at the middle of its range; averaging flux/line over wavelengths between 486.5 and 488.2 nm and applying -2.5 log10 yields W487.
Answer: 0.11 mag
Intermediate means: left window 11.2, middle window 10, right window 11.1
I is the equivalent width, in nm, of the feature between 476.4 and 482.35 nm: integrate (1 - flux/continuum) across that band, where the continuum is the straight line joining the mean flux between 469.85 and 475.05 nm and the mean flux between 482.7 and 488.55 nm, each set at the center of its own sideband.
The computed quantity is -0.384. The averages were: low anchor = 10.9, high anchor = 10.2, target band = 11.2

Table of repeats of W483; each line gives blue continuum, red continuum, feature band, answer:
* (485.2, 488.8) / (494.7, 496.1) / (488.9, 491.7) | -0.216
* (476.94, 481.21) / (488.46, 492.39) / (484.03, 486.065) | 0.195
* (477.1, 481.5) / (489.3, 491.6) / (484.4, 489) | 0.493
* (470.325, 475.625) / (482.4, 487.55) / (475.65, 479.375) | -0.198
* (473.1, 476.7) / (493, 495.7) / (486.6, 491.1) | 0.227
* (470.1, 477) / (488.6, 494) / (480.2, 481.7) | 0.016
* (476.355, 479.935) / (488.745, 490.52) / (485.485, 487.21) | 0.264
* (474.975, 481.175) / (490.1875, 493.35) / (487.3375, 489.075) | 0.098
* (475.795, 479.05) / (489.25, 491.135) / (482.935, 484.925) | 0.022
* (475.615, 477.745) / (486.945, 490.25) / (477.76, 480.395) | -0.056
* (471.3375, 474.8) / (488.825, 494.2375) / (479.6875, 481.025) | 0.007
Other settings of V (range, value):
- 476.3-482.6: 8.738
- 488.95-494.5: 7.489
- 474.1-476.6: 8.872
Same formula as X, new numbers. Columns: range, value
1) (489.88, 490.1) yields 10.6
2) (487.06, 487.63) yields 10.3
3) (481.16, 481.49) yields 10.7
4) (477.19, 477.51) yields 11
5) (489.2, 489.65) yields 11.8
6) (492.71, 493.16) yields 11.5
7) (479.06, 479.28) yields 11.4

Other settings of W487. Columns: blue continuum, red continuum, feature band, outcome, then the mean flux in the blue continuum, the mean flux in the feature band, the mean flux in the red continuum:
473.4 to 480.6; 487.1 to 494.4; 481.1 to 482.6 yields 0.00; 11.3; 11.2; 10.8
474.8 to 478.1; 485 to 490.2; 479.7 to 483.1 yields -0.03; 11.2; 11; 10.2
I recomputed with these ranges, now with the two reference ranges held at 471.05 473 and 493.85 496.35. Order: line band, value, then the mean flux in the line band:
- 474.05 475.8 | -0.05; 11.5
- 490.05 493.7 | 0.08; 10.9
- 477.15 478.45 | -0.04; 11.5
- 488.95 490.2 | -0.02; 11.4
